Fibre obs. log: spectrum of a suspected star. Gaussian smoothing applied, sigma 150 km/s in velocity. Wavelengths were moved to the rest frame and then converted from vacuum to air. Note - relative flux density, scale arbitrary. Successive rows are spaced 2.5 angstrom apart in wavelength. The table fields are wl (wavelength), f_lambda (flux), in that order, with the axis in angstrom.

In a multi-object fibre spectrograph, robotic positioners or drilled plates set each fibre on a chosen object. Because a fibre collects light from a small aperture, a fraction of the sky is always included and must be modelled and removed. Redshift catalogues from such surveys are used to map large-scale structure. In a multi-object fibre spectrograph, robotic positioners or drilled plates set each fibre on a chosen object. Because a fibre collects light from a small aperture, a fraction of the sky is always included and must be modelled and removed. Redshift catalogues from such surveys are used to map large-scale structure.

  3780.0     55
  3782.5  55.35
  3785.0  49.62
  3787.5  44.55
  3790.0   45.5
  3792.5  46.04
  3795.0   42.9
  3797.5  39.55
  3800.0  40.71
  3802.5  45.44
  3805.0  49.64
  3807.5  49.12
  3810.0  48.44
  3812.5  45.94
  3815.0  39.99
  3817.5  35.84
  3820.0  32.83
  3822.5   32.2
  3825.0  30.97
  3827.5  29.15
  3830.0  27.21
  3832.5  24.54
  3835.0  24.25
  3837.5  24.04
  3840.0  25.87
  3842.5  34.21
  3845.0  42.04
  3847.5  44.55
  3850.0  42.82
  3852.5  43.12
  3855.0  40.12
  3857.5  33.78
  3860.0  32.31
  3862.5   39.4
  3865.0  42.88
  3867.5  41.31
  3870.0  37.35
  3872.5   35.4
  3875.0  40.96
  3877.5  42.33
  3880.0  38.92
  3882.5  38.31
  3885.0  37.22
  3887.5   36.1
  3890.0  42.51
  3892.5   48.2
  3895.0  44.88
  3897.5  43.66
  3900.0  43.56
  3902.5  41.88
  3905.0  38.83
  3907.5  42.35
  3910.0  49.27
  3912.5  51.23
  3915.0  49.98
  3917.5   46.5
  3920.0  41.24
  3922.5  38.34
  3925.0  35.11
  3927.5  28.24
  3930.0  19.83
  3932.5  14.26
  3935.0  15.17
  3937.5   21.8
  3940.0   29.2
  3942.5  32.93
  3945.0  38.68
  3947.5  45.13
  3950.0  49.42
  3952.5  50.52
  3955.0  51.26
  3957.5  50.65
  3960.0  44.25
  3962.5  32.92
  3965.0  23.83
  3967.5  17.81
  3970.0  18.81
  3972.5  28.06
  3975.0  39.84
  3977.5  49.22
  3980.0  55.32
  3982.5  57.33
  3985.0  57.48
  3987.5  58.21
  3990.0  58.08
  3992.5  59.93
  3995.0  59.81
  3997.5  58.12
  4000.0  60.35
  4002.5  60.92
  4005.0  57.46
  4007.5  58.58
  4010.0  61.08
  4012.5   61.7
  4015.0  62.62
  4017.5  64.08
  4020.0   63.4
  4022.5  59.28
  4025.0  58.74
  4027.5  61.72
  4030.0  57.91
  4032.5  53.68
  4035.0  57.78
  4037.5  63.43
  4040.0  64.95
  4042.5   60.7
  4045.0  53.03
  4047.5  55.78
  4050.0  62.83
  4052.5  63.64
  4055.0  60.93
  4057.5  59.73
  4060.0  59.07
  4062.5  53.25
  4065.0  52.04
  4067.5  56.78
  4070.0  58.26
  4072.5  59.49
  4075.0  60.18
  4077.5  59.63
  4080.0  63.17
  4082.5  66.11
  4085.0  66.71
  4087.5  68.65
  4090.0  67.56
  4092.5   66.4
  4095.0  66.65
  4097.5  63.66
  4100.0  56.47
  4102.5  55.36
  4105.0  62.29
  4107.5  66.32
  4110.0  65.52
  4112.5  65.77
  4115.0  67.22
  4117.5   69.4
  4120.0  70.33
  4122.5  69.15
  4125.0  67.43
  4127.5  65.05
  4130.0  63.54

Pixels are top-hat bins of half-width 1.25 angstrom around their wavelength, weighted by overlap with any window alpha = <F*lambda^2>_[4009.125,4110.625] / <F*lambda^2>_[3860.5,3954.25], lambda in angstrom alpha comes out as 1.7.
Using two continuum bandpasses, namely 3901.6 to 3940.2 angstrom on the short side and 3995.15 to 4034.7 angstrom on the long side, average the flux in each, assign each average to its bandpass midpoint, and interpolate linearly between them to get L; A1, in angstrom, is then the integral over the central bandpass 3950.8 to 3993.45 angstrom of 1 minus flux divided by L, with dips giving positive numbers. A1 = 4.0 angstrom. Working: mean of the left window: 35.3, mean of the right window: 59.9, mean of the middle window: 44.3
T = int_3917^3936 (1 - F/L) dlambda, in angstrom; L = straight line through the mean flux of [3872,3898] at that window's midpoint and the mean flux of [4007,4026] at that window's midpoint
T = 7.1 angstrom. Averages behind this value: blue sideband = 40.8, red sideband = 61.3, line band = 29.4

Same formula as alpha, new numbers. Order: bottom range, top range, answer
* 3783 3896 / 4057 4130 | 1.84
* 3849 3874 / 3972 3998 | 1.47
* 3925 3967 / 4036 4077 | 1.83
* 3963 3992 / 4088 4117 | 1.61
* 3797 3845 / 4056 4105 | 1.94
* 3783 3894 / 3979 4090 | 1.70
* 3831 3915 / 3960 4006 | 1.28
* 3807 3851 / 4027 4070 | 1.88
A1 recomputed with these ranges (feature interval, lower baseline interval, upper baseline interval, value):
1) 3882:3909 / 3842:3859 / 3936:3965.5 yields -1.3 angstrom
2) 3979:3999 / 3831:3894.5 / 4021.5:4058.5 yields -1.8 angstrom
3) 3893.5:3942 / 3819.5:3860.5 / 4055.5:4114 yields 6.1 angstrom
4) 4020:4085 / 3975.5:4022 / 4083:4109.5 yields 2.3 angstrom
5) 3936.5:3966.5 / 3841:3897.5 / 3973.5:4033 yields 7.0 angstrom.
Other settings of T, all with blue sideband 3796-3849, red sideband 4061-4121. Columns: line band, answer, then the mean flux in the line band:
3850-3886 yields 1.8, 39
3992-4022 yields -3.3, 60.7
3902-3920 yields -0.1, 45.6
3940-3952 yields 1.9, 40.8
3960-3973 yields 6.3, 26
